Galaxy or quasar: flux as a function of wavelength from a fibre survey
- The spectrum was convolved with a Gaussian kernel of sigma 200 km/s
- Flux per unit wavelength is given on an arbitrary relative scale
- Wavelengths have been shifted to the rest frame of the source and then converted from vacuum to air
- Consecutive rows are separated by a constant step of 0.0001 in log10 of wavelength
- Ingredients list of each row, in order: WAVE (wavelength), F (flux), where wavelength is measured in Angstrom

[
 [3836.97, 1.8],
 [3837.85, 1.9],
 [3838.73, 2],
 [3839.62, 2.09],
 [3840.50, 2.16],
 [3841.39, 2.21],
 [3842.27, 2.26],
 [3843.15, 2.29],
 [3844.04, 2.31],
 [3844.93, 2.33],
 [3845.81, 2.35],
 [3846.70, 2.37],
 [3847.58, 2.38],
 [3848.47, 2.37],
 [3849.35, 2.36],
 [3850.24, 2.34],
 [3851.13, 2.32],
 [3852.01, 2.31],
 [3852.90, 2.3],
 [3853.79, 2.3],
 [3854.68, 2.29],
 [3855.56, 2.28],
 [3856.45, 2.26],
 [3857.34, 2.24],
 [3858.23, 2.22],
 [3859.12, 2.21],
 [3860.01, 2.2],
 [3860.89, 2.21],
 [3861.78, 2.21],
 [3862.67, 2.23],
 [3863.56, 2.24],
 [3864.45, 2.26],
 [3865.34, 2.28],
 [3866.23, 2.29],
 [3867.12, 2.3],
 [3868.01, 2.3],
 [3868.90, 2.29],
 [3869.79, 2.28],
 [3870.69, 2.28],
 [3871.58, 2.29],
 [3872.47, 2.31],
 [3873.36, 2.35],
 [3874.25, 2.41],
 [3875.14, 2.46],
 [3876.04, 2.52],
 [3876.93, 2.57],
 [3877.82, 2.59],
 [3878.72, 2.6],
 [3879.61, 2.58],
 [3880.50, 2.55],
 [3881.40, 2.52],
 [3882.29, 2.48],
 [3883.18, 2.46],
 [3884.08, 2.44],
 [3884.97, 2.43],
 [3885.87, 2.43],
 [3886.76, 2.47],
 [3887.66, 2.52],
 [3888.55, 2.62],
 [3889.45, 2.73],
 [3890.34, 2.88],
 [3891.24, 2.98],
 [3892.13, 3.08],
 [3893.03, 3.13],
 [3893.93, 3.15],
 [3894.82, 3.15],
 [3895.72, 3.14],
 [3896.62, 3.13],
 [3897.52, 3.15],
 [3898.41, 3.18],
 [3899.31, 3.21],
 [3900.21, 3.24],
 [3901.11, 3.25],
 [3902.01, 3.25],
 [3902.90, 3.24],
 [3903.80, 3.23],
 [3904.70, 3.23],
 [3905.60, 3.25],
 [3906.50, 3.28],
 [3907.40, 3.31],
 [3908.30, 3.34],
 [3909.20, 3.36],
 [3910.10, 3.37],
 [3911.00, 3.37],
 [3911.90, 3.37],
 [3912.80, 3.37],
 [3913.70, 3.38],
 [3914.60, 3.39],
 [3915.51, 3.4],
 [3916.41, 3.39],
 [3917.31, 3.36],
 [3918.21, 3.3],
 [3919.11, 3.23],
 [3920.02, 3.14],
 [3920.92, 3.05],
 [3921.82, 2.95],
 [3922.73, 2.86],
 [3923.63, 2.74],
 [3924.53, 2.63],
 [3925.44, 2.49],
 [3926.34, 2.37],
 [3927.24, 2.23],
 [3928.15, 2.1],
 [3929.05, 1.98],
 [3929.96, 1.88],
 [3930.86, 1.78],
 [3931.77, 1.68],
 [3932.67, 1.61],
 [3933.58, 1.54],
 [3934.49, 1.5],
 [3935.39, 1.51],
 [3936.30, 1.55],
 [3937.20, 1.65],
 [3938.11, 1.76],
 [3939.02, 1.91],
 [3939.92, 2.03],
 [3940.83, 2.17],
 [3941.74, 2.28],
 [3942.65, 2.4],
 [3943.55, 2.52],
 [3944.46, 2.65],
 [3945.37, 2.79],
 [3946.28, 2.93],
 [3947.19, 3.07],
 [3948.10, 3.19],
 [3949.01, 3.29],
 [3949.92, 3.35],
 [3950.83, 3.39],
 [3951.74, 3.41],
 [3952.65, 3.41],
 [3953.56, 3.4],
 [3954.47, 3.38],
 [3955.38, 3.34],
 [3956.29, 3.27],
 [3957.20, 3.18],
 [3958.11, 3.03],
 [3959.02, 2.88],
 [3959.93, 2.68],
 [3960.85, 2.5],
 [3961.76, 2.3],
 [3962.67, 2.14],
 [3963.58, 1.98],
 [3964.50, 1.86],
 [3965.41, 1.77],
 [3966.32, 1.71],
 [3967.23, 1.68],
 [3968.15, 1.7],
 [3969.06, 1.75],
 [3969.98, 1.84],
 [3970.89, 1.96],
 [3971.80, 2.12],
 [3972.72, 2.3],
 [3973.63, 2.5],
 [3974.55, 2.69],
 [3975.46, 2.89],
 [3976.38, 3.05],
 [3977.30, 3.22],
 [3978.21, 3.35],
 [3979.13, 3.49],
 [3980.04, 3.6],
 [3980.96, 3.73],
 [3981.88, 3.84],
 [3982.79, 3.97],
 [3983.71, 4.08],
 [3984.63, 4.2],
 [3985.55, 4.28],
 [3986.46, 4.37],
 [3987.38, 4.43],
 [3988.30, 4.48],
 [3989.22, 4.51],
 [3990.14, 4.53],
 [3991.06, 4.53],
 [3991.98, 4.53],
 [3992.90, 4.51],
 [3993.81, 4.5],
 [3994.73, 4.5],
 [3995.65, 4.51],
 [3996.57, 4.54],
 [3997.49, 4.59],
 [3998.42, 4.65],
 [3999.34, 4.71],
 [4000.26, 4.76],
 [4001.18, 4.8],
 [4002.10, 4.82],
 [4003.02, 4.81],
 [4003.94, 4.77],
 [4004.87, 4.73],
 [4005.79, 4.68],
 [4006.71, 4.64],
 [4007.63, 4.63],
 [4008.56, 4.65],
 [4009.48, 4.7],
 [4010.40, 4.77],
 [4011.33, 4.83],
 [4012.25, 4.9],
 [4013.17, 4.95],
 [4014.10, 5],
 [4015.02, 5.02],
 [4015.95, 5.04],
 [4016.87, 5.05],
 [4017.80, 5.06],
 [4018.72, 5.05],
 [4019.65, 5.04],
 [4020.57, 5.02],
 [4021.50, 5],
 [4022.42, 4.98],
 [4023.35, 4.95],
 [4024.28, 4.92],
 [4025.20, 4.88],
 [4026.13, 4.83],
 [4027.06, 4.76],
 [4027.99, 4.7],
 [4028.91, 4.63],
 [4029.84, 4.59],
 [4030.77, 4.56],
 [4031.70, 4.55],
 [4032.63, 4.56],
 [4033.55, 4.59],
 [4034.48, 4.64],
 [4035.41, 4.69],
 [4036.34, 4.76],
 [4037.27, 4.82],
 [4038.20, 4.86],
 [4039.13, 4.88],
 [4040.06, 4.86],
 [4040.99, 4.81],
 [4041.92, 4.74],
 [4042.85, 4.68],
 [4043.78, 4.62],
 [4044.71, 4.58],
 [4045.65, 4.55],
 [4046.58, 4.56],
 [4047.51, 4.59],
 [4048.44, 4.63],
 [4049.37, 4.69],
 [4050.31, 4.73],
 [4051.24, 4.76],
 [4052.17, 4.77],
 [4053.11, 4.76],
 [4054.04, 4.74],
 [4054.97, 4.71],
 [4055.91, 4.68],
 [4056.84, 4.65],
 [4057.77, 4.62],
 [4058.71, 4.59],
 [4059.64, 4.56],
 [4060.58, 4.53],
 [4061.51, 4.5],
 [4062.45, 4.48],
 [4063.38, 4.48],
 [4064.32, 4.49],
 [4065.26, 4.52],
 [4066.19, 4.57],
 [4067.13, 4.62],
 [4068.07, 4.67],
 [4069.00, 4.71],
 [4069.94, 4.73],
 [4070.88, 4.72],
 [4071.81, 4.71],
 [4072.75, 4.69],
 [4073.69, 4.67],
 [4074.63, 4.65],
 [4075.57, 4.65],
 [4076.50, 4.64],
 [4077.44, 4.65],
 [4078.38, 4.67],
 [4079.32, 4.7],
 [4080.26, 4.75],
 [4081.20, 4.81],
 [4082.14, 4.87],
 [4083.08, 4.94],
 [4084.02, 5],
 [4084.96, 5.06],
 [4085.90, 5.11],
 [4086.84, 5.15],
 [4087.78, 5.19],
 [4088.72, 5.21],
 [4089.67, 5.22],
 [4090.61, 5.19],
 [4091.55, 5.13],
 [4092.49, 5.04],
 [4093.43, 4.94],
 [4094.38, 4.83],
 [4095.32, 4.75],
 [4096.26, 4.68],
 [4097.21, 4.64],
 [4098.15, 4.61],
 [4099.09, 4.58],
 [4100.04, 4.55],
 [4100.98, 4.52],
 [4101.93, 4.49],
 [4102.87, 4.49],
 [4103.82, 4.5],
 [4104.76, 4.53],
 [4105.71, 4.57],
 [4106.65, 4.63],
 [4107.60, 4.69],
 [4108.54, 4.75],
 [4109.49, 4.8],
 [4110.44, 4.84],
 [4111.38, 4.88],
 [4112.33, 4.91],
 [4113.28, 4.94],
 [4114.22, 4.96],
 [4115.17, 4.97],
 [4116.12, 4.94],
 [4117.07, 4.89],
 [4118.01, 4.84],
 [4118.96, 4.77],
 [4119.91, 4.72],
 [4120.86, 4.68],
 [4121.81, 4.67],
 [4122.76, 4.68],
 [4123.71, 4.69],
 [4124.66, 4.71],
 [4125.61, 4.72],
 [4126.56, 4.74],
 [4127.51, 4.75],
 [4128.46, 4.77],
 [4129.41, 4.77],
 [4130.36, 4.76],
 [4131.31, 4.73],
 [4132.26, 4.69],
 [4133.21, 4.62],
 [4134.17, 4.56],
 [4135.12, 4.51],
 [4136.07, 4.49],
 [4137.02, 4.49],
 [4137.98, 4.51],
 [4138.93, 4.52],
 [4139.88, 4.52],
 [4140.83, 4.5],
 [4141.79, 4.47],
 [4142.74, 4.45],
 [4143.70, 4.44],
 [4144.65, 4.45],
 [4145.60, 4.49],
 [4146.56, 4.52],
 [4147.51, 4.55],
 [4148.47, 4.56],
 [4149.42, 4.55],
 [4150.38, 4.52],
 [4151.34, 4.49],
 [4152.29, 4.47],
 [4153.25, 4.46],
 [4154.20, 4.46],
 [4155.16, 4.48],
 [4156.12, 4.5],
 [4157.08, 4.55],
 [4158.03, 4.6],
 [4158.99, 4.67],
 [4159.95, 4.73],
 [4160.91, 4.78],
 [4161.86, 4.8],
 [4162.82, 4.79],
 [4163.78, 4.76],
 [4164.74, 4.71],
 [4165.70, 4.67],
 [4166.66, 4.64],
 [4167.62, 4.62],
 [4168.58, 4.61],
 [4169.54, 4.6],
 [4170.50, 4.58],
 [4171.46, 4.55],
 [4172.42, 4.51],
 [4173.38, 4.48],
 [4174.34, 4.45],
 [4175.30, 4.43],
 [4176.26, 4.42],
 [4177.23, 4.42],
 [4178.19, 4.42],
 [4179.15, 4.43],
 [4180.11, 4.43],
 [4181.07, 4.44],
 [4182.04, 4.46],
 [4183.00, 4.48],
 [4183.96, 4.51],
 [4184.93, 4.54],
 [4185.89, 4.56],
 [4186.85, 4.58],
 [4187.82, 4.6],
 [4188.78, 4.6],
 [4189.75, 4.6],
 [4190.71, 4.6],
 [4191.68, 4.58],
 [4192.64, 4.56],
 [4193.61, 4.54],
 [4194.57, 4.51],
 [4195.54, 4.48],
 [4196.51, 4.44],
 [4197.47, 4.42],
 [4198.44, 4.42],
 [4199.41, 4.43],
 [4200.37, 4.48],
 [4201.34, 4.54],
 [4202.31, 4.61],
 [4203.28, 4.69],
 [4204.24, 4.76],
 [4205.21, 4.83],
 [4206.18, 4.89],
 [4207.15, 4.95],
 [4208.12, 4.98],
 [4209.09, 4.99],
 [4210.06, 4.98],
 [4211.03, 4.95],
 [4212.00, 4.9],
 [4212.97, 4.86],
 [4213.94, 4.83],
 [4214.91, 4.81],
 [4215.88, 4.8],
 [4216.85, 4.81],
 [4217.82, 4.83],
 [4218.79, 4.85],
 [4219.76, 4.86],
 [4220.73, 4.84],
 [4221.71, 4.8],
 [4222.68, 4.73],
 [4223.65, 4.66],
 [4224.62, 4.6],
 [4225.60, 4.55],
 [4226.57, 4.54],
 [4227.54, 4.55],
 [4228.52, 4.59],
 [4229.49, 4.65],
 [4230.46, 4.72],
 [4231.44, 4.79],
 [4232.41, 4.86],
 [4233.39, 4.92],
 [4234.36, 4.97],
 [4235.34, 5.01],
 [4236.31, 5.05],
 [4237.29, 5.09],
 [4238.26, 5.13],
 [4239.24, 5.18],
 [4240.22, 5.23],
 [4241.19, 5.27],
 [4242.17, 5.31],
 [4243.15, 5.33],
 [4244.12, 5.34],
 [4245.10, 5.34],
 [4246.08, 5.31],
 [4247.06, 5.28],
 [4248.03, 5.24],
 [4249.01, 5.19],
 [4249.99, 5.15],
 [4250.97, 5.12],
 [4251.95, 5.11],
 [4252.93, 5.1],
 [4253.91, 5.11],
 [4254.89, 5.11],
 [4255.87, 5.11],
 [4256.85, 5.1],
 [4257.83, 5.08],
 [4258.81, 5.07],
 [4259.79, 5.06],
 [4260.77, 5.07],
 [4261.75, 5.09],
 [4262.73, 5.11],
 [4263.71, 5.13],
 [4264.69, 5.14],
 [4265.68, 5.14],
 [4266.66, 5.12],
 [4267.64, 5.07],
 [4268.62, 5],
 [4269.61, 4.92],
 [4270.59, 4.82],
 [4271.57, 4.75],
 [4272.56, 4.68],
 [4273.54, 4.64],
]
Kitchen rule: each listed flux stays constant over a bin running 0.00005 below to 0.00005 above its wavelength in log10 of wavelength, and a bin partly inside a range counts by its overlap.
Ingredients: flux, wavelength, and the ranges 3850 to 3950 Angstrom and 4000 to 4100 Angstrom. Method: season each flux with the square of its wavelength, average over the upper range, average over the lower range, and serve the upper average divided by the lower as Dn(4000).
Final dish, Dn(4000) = 1.96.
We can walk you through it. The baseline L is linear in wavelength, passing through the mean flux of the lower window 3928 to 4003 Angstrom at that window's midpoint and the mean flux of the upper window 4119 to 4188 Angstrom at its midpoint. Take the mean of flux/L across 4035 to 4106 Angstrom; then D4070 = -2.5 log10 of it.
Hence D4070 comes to -0.21 mag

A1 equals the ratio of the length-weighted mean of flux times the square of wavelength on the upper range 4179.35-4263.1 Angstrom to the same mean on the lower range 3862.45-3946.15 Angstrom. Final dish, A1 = 2.1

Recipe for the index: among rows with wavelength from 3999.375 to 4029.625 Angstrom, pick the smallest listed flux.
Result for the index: 4.63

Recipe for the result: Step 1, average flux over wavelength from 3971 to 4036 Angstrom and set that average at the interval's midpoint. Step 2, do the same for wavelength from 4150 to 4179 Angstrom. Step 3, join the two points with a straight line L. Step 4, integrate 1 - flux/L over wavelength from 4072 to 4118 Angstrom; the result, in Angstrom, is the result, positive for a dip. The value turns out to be -3.2 Angstrom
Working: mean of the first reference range 4.4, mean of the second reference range 4.57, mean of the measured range 4.81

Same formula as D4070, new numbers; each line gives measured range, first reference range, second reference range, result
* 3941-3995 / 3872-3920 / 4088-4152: 0.13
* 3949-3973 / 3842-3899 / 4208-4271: 0.20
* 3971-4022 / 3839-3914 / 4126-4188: -0.24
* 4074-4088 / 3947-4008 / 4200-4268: -0.18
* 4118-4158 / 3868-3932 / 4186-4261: -0.06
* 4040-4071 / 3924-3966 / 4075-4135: -0.15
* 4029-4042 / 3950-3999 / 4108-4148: -0.22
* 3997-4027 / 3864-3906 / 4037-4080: -0.17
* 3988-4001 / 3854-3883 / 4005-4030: -0.02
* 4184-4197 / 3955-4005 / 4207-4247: 0.04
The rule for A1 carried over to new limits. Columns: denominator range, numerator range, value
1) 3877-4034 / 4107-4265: 1.57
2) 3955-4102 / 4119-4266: 1.18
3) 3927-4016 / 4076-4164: 1.53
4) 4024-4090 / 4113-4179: 1.02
